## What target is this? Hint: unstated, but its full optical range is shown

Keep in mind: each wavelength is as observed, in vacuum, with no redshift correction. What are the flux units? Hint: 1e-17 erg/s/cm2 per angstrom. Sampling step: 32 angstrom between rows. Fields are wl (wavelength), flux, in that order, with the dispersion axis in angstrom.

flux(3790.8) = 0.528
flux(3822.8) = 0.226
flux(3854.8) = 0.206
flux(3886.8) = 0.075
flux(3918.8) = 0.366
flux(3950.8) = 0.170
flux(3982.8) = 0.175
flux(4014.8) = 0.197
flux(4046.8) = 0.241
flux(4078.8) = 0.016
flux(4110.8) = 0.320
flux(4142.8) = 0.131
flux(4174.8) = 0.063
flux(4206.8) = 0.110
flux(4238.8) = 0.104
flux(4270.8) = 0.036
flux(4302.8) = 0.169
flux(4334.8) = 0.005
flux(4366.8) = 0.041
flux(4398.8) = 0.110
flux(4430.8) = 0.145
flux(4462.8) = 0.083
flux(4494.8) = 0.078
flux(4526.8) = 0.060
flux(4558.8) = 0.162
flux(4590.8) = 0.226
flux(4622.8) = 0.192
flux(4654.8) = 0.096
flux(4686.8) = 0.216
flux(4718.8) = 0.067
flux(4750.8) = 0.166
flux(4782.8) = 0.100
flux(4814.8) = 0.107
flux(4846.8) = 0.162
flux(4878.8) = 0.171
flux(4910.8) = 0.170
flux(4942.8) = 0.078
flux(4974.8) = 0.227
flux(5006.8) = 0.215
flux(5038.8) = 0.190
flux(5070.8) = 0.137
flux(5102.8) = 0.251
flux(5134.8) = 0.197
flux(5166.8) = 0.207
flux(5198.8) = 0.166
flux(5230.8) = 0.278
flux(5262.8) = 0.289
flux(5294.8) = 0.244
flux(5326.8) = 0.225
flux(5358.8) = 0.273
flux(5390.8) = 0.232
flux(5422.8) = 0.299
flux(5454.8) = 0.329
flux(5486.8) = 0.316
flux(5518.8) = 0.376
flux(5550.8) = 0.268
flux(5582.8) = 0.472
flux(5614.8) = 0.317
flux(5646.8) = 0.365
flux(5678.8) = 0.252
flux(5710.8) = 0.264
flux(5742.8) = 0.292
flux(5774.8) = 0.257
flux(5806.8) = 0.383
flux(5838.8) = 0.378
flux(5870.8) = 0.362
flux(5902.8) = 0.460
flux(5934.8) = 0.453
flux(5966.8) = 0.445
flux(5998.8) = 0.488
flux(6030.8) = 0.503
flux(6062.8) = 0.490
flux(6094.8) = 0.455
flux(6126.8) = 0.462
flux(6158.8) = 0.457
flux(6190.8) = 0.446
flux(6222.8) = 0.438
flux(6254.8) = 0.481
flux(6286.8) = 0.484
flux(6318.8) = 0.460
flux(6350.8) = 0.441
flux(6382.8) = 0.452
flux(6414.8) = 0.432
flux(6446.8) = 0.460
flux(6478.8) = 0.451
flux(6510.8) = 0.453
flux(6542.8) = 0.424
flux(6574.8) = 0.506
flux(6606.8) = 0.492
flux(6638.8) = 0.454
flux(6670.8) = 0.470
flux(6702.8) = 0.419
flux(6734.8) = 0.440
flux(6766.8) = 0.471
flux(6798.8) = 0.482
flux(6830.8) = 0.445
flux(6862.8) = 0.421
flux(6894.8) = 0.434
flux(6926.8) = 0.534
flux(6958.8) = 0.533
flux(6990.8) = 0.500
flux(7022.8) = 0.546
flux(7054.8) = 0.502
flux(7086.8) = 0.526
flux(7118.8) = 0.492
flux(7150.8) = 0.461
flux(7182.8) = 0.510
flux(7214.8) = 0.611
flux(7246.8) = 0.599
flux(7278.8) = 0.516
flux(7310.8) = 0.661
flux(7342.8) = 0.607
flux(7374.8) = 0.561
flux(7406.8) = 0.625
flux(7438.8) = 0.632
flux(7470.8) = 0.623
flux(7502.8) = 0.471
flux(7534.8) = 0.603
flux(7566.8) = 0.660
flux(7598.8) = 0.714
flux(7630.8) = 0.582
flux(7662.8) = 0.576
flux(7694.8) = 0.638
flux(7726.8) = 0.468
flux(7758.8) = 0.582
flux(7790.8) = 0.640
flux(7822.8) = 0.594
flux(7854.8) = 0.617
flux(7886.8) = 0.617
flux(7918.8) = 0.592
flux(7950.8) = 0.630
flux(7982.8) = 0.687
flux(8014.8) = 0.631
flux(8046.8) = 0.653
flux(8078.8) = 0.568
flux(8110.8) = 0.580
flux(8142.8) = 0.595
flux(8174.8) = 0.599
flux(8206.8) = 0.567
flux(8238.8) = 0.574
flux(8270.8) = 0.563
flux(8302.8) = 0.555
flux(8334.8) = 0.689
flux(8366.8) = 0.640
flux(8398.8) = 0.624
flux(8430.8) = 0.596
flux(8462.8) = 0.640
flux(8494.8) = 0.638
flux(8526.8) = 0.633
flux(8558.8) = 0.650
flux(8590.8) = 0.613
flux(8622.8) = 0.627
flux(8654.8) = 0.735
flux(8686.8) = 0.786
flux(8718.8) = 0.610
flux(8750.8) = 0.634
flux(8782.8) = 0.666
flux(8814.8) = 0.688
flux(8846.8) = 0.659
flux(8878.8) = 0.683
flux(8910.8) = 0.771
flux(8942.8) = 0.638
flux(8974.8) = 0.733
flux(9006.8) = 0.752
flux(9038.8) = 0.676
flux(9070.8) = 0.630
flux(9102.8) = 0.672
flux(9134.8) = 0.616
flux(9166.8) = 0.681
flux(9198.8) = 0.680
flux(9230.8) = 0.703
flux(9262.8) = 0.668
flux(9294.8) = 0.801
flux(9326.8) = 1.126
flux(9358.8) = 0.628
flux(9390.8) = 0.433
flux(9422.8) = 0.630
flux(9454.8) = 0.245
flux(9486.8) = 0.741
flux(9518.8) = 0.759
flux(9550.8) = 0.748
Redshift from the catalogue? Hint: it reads 0.32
